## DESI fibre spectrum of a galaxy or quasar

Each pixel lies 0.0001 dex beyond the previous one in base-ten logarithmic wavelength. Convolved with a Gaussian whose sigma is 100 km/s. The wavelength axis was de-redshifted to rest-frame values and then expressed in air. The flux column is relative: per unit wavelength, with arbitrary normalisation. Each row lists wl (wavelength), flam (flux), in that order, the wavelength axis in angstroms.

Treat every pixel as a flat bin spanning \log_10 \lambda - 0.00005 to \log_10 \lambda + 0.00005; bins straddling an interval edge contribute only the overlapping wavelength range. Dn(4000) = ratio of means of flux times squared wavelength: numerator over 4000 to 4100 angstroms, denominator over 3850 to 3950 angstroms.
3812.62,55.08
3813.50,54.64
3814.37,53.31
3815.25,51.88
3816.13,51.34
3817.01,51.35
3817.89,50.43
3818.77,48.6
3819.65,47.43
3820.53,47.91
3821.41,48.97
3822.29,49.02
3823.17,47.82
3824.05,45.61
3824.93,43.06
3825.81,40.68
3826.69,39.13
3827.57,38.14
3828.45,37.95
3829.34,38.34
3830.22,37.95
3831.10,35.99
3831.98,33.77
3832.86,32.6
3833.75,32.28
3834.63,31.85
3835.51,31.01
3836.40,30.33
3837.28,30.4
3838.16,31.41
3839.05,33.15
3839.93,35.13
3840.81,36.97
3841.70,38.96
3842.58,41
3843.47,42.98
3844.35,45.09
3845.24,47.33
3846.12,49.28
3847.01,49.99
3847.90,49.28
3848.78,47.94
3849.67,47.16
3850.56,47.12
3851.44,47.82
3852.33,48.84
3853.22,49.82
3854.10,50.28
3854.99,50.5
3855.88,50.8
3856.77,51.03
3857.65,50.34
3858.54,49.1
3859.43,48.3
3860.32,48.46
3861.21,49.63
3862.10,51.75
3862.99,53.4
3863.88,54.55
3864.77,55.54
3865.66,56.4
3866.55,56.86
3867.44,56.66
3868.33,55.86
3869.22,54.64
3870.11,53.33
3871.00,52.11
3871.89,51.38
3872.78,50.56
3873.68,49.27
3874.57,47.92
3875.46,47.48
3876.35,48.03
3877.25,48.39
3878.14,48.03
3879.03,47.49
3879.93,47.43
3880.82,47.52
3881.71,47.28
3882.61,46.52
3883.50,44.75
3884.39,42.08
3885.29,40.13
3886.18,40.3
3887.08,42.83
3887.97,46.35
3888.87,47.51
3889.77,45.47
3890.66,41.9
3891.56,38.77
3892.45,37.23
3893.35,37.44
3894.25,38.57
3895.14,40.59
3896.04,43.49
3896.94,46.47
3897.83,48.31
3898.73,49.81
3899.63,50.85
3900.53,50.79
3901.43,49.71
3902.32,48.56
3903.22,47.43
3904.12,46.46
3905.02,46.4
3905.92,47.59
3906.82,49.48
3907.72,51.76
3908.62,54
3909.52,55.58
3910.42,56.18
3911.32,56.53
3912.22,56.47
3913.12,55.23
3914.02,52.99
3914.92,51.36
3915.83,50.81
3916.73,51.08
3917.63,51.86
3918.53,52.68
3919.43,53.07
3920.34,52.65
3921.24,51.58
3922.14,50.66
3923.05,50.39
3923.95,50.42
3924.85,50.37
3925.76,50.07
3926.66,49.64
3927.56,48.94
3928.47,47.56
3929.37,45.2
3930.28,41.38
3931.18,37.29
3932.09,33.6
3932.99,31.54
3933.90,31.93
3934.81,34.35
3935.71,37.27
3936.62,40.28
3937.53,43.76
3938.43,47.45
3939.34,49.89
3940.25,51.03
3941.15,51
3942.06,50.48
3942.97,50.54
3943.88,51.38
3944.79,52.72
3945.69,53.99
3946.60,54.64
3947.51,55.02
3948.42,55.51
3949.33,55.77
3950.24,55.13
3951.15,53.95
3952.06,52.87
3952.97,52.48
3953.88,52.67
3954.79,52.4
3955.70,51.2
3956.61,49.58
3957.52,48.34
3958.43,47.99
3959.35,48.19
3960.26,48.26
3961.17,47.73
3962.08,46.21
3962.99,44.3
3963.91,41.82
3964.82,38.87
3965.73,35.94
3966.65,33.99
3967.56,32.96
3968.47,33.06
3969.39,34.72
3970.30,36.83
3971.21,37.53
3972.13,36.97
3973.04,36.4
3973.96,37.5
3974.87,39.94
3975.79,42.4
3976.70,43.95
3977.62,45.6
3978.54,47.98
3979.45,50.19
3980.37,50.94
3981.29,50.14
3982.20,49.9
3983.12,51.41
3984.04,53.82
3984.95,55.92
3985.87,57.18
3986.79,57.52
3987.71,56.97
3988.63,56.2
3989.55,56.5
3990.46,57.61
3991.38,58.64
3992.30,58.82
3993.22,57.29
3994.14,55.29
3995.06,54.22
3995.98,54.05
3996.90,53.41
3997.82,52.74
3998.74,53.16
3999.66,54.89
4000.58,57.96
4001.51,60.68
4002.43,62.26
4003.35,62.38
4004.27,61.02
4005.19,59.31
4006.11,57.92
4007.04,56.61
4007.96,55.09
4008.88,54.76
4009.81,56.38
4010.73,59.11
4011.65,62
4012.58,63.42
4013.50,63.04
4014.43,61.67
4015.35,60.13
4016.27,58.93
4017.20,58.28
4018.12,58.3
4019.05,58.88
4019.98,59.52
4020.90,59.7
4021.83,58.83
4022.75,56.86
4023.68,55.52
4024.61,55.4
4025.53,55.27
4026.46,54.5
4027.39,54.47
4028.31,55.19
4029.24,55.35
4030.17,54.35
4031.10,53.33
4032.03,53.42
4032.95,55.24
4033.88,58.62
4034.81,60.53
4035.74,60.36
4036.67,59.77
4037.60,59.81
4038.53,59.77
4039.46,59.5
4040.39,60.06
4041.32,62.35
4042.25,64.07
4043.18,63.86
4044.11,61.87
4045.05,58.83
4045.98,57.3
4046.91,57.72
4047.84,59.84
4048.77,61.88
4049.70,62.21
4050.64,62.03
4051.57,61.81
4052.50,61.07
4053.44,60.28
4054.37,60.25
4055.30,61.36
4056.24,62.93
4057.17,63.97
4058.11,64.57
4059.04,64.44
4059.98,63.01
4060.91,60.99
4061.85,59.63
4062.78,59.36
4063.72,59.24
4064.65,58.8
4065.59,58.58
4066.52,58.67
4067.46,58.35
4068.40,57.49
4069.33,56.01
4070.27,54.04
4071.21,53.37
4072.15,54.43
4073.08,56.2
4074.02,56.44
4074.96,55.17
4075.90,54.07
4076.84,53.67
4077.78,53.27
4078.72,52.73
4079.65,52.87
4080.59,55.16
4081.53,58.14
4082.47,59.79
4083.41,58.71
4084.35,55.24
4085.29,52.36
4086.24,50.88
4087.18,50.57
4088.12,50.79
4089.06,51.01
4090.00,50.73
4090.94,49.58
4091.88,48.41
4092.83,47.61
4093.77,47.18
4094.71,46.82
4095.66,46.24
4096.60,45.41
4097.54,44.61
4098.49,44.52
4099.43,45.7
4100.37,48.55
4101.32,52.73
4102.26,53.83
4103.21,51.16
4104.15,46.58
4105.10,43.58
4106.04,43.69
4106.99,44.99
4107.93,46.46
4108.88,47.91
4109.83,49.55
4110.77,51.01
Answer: 1.3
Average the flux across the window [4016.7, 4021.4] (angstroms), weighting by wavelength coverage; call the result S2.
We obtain 58.8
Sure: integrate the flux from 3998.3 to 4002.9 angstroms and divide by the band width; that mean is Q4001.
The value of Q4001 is 57.8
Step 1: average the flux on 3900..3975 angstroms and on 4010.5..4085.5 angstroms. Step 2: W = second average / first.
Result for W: 1.24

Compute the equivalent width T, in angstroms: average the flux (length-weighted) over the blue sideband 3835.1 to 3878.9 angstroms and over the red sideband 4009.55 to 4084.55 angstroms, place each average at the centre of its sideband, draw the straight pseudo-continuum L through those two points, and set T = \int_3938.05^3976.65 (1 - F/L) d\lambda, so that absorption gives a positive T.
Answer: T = 4.96 angstroms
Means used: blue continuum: 47.4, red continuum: 58.6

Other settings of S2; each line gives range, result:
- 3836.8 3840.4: 32.6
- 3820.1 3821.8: 48.4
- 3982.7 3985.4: 53.8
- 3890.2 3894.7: 38.9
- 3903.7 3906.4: 46.8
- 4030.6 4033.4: 54.1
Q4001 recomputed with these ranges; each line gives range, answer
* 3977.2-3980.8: 48.7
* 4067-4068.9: 58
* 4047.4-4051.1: 61.5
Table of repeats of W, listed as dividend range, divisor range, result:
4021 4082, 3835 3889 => 1.24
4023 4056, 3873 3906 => 1.29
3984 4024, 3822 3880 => 1.27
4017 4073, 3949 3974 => 1.33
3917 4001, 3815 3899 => 1.06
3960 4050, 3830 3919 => 1.15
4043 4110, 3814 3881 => 1.19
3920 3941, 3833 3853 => 1.10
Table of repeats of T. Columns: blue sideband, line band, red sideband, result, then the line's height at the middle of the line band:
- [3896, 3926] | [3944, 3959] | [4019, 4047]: 0.2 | 53.4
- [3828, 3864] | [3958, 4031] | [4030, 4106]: -0.6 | 51.6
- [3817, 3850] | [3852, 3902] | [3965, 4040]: -4.5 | 44.3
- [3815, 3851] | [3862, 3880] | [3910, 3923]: -1.9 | 46.9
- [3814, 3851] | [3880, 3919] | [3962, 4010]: -1.7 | 45.5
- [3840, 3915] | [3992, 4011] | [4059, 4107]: -2.2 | 51.1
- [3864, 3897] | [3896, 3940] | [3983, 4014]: 2.0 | 50.4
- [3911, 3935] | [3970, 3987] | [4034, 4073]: 2.2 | 53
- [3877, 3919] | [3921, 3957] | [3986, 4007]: 2.5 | 51.6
